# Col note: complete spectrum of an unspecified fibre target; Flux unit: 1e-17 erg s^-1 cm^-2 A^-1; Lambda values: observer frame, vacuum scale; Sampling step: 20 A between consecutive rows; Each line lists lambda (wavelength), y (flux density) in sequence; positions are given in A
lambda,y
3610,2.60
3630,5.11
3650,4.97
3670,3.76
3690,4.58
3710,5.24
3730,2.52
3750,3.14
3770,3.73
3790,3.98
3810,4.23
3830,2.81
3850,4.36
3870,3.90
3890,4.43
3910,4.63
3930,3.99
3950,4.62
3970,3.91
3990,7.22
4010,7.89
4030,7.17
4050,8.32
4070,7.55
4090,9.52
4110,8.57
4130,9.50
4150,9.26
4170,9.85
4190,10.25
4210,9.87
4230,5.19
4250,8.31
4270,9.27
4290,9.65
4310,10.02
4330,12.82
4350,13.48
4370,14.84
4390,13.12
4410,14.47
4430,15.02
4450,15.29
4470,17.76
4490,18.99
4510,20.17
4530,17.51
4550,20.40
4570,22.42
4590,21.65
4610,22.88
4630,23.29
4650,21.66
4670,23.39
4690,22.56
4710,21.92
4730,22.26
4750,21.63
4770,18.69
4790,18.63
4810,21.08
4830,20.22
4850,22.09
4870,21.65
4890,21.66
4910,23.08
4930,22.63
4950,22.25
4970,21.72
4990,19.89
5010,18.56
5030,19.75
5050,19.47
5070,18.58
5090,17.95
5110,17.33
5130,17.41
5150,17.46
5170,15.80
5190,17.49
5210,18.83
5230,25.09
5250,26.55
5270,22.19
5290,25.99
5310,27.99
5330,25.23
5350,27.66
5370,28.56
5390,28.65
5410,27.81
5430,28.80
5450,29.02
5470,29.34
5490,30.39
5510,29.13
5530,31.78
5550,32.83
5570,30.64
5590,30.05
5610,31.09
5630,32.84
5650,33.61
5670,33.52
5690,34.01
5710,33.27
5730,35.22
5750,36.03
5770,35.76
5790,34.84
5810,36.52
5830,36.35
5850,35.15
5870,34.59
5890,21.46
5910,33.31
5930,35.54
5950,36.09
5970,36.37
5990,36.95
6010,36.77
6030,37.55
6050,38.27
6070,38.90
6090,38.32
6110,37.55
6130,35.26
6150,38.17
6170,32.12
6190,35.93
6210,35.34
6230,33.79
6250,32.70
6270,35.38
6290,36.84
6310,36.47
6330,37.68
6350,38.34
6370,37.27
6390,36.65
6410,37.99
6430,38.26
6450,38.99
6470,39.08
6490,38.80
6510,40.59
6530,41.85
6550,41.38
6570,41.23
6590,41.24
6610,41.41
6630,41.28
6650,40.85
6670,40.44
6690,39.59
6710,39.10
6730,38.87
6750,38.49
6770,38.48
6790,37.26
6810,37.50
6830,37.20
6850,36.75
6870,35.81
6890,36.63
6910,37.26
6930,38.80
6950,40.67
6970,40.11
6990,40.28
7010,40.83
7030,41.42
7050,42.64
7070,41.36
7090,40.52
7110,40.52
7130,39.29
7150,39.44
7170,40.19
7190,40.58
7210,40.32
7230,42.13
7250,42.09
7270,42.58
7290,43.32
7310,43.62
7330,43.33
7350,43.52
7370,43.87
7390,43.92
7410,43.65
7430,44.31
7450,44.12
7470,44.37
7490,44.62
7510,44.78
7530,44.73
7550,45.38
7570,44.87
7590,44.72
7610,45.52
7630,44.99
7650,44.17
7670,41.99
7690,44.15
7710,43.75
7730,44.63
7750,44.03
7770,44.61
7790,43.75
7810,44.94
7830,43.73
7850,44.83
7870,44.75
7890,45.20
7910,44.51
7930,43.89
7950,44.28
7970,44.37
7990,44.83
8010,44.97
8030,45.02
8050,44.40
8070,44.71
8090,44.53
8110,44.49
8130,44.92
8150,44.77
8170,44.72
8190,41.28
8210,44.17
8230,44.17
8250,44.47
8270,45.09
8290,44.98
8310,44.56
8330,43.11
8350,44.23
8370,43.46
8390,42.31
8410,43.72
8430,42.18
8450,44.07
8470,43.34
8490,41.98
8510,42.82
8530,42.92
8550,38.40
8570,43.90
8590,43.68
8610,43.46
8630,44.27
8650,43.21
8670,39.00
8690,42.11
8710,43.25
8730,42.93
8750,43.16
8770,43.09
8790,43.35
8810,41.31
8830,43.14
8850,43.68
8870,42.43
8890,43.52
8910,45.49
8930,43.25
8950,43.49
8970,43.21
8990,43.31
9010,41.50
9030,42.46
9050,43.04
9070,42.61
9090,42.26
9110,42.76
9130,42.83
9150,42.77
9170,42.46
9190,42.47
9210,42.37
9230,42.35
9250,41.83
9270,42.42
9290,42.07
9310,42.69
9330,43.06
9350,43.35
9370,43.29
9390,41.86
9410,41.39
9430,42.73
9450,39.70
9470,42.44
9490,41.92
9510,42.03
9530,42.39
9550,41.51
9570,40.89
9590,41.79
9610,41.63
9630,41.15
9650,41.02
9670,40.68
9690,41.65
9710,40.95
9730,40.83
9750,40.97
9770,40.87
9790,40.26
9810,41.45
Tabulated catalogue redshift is 0.000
